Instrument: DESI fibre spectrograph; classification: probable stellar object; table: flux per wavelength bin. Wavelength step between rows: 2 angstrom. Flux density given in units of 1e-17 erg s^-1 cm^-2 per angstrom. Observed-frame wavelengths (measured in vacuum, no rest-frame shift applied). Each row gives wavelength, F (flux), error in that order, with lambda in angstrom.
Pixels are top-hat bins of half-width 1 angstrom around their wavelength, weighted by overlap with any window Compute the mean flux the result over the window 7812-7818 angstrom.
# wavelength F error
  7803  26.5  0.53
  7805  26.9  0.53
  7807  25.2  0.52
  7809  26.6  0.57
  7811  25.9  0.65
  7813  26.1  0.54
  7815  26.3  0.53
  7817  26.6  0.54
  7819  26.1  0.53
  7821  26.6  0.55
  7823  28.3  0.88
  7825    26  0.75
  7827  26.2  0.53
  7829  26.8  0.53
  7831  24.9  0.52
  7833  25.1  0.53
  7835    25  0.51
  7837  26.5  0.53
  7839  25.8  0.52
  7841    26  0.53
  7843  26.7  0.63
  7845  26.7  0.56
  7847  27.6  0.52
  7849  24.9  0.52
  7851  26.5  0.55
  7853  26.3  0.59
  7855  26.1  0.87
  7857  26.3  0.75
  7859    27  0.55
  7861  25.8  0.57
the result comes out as 26.3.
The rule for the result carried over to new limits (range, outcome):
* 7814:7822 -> 26.4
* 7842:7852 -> 26.5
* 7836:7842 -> 26.1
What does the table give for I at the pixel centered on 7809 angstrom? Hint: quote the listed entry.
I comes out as 26.6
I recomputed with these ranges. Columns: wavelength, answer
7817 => 26.6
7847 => 27.6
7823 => 28.3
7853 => 26.3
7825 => 26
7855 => 26.1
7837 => 26.5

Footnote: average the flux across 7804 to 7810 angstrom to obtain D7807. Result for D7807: 26.2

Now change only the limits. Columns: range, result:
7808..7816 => 26.2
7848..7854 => 25.9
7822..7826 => 27.1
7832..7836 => 25.1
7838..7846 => 26.3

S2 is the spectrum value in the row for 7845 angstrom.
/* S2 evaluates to 26.7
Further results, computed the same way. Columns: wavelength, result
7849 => 24.9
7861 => 25.8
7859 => 27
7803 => 26.5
